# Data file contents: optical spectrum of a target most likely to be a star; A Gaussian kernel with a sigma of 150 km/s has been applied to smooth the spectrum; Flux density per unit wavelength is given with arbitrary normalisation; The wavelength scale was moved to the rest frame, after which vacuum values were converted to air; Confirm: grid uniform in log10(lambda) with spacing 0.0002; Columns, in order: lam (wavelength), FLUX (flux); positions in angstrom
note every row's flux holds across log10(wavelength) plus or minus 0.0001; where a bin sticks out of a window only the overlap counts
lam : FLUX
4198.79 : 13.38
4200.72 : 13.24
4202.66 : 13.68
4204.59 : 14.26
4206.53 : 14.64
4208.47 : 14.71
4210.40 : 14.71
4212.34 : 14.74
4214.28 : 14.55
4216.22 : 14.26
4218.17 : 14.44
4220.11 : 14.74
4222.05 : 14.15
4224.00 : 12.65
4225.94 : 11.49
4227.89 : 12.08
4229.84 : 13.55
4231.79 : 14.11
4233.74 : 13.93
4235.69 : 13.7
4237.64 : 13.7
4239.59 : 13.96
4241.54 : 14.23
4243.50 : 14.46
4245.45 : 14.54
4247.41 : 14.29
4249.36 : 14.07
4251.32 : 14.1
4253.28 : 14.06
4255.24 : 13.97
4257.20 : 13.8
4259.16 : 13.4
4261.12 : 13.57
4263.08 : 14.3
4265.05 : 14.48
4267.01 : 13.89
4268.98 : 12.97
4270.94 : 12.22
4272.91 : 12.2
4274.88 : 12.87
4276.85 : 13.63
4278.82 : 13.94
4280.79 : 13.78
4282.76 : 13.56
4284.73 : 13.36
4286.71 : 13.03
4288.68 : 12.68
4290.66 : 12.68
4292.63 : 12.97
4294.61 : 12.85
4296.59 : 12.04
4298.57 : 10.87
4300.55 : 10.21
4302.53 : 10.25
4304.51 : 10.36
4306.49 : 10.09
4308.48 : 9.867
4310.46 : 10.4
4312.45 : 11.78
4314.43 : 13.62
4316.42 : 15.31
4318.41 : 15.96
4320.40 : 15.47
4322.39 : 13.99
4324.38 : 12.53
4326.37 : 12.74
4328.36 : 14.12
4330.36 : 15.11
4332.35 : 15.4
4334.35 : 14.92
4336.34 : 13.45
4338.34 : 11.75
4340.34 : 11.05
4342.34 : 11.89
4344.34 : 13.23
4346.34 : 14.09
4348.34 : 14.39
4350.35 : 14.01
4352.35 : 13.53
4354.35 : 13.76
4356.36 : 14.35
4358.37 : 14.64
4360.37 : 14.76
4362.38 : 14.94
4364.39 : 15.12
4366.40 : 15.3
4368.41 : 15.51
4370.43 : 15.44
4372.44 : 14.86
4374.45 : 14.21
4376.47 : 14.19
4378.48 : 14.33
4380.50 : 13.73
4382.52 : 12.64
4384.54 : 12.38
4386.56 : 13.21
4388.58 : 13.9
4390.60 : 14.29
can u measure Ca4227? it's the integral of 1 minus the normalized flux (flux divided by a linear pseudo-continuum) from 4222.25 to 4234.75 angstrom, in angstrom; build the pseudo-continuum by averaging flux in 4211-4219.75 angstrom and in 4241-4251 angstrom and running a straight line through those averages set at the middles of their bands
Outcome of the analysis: 1.2 angstrom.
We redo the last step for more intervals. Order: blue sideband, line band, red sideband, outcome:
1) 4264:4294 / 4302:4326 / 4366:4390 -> 1.80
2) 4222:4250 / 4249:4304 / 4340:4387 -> 2.94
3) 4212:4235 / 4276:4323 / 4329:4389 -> 4.30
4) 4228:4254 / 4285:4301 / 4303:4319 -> 0.31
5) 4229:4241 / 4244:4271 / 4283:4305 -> -1.53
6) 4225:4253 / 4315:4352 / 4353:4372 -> 1.86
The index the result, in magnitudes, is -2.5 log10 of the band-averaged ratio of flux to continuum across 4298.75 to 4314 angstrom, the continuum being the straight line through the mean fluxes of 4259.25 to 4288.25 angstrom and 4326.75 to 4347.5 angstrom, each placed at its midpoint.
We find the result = 0.26 mag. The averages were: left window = 13.4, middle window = 10.6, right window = 13.5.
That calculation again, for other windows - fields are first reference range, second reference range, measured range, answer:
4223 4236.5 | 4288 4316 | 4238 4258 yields -0.12 mag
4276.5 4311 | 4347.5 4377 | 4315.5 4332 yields -0.10 mag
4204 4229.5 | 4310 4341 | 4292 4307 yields 0.22 mag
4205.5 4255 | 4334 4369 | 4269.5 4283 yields 0.06 mag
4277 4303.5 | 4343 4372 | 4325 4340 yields 0.00 mag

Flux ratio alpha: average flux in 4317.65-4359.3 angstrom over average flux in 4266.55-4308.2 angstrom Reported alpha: 1.12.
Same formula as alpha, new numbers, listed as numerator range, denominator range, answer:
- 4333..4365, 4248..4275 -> 1.01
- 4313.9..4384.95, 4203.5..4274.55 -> 1.02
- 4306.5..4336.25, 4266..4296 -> 1.03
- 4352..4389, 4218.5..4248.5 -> 1.04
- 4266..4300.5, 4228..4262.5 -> 0.92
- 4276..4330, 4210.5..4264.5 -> 0.91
